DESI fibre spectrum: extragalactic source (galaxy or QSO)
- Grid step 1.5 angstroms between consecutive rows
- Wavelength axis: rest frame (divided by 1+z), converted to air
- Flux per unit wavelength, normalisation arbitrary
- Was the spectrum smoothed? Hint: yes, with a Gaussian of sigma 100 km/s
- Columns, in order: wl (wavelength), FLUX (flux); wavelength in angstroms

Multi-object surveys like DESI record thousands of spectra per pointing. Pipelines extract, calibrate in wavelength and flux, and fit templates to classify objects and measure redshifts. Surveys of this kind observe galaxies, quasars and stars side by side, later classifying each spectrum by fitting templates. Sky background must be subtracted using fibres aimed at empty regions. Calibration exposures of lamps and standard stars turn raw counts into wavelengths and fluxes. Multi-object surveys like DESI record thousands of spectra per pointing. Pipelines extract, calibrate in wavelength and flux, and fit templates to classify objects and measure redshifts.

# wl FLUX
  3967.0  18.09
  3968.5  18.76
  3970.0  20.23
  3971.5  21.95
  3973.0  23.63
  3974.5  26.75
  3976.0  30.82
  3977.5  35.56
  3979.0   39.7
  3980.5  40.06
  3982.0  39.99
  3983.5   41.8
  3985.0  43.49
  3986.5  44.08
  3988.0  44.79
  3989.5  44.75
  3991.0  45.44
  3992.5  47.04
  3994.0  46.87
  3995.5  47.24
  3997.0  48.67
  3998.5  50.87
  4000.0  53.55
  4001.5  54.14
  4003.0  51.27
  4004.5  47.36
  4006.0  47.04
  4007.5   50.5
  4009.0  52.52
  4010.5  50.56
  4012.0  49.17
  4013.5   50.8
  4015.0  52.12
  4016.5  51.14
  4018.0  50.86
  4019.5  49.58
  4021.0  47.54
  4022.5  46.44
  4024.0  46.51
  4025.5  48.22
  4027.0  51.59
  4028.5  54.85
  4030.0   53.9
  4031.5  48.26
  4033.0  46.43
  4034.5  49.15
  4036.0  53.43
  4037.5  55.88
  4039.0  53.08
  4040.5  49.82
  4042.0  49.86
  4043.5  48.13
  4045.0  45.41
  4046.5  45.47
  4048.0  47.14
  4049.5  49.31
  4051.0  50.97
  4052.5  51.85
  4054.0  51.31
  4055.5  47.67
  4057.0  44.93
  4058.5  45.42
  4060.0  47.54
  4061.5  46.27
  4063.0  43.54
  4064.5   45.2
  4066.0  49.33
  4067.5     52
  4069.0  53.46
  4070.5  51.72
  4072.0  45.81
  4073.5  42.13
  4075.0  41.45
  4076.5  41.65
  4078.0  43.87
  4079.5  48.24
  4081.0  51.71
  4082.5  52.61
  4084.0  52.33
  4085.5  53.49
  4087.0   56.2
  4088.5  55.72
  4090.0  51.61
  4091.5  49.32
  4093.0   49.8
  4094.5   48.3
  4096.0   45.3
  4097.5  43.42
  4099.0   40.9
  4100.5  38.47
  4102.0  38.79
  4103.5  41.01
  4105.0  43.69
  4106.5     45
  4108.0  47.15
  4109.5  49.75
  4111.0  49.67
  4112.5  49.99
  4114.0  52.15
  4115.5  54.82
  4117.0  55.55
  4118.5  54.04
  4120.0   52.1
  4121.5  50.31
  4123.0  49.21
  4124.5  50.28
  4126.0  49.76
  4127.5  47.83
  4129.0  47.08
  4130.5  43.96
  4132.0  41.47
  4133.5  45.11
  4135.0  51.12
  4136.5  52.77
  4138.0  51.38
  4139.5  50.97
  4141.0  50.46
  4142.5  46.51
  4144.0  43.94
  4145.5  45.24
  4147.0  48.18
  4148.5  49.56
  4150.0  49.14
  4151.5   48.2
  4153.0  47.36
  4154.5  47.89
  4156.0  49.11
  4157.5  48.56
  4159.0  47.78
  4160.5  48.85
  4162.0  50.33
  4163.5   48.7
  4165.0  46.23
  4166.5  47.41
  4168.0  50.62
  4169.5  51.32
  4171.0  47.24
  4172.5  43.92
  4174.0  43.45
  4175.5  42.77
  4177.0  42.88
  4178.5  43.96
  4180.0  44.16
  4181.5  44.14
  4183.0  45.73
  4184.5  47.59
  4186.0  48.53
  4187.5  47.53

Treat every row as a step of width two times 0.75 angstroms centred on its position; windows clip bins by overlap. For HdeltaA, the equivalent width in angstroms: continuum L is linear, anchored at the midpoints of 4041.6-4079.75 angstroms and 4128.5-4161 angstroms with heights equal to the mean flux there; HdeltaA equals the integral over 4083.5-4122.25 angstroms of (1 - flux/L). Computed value -1.0 angstroms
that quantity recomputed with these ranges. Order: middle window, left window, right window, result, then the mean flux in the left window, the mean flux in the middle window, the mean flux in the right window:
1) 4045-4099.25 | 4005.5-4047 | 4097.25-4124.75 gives 0.5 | 50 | 48.3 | 47.7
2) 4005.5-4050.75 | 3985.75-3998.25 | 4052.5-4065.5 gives -3.2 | 46.3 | 49.9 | 46.8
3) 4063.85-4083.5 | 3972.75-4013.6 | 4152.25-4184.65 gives -0.9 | 44.7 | 47.7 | 46.8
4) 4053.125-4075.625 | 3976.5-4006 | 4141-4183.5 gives -0.5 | 45.5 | 47.2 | 47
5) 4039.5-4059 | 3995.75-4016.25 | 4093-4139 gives 0.4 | 50.6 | 48.4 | 47.7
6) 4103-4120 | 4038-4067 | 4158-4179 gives -0.8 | 48.1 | 49.6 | 46.9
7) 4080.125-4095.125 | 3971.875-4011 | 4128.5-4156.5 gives -1.8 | 43.9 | 52.1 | 47.9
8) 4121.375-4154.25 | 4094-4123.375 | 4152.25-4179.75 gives -0.6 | 47.5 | 48.1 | 47.1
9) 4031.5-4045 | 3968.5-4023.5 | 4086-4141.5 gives -1.4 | 43.8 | 50.3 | 48.5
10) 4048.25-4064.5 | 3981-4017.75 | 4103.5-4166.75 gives 0.2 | 48.1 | 47.7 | 48.7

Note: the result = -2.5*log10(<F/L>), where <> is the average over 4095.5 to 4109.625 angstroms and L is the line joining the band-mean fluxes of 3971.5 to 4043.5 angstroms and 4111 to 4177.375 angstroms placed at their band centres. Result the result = 0.12 mag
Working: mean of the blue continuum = 46.7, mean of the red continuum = 48.6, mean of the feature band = 43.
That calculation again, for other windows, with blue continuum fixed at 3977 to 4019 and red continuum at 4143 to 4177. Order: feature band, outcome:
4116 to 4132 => -0.05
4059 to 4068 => 0.00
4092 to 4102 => 0.08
